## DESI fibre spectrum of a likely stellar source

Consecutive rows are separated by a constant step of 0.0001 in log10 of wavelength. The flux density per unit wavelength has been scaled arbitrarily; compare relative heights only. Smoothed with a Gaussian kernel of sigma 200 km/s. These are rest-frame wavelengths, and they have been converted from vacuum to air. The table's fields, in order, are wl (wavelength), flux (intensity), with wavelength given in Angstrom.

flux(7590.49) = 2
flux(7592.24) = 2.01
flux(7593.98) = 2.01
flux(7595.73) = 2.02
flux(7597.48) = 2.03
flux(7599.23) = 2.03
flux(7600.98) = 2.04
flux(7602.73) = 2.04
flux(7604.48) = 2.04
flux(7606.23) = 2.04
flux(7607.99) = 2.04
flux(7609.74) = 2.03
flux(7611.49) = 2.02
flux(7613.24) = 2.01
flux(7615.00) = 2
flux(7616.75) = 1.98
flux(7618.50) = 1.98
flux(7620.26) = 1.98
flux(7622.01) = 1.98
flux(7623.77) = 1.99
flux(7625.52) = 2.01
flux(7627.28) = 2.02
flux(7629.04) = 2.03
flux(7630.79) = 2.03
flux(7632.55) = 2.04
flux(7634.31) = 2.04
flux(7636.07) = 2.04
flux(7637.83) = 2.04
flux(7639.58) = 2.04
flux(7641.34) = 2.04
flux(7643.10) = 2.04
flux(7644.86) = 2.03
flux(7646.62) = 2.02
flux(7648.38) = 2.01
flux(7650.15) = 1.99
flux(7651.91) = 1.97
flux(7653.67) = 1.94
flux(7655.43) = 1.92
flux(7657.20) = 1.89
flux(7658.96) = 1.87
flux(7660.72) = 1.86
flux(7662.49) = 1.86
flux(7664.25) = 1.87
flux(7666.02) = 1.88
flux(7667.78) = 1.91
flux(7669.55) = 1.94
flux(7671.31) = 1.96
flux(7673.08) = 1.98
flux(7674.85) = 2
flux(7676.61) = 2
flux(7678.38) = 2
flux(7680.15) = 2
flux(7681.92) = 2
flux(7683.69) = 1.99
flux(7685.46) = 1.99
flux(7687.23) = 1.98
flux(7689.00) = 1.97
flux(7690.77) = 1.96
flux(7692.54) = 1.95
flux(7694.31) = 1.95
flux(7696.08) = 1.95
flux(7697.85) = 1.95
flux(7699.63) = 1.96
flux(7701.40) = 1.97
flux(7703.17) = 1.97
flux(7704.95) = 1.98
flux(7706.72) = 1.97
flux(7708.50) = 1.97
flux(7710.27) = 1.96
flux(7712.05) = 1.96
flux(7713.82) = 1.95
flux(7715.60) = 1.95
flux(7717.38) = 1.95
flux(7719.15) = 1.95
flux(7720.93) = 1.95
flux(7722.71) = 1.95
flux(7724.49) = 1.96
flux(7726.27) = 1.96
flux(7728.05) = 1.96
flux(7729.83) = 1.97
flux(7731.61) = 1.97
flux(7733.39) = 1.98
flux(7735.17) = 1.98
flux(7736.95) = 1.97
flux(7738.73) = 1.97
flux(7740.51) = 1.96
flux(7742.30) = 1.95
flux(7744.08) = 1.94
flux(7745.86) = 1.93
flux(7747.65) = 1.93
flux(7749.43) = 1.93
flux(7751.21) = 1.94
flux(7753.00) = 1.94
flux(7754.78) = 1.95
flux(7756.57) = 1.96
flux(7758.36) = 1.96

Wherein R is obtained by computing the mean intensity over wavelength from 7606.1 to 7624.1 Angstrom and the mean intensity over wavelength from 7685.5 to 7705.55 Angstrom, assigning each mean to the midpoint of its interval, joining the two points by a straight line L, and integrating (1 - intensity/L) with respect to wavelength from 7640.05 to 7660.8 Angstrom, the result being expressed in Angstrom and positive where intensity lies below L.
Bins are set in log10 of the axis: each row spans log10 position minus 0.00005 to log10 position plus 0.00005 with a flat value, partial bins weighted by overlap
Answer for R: 0.2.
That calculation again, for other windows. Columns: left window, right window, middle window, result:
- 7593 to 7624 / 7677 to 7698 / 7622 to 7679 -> 0.50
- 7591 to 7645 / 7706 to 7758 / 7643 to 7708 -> 0.98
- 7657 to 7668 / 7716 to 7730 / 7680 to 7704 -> -0.70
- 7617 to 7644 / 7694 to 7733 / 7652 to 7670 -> 0.91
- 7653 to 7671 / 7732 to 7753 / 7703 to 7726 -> -0.31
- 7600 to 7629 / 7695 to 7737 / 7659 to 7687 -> 0.50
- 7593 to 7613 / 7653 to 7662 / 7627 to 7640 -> -0.55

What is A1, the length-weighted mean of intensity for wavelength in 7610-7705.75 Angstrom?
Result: 1.98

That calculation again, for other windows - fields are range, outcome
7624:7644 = 2.03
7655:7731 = 1.95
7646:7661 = 1.94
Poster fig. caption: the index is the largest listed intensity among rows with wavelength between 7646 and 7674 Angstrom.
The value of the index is 2.02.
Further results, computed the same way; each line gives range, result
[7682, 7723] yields 1.99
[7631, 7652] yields 2.04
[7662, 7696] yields 2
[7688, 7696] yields 1.97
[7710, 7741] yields 1.98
